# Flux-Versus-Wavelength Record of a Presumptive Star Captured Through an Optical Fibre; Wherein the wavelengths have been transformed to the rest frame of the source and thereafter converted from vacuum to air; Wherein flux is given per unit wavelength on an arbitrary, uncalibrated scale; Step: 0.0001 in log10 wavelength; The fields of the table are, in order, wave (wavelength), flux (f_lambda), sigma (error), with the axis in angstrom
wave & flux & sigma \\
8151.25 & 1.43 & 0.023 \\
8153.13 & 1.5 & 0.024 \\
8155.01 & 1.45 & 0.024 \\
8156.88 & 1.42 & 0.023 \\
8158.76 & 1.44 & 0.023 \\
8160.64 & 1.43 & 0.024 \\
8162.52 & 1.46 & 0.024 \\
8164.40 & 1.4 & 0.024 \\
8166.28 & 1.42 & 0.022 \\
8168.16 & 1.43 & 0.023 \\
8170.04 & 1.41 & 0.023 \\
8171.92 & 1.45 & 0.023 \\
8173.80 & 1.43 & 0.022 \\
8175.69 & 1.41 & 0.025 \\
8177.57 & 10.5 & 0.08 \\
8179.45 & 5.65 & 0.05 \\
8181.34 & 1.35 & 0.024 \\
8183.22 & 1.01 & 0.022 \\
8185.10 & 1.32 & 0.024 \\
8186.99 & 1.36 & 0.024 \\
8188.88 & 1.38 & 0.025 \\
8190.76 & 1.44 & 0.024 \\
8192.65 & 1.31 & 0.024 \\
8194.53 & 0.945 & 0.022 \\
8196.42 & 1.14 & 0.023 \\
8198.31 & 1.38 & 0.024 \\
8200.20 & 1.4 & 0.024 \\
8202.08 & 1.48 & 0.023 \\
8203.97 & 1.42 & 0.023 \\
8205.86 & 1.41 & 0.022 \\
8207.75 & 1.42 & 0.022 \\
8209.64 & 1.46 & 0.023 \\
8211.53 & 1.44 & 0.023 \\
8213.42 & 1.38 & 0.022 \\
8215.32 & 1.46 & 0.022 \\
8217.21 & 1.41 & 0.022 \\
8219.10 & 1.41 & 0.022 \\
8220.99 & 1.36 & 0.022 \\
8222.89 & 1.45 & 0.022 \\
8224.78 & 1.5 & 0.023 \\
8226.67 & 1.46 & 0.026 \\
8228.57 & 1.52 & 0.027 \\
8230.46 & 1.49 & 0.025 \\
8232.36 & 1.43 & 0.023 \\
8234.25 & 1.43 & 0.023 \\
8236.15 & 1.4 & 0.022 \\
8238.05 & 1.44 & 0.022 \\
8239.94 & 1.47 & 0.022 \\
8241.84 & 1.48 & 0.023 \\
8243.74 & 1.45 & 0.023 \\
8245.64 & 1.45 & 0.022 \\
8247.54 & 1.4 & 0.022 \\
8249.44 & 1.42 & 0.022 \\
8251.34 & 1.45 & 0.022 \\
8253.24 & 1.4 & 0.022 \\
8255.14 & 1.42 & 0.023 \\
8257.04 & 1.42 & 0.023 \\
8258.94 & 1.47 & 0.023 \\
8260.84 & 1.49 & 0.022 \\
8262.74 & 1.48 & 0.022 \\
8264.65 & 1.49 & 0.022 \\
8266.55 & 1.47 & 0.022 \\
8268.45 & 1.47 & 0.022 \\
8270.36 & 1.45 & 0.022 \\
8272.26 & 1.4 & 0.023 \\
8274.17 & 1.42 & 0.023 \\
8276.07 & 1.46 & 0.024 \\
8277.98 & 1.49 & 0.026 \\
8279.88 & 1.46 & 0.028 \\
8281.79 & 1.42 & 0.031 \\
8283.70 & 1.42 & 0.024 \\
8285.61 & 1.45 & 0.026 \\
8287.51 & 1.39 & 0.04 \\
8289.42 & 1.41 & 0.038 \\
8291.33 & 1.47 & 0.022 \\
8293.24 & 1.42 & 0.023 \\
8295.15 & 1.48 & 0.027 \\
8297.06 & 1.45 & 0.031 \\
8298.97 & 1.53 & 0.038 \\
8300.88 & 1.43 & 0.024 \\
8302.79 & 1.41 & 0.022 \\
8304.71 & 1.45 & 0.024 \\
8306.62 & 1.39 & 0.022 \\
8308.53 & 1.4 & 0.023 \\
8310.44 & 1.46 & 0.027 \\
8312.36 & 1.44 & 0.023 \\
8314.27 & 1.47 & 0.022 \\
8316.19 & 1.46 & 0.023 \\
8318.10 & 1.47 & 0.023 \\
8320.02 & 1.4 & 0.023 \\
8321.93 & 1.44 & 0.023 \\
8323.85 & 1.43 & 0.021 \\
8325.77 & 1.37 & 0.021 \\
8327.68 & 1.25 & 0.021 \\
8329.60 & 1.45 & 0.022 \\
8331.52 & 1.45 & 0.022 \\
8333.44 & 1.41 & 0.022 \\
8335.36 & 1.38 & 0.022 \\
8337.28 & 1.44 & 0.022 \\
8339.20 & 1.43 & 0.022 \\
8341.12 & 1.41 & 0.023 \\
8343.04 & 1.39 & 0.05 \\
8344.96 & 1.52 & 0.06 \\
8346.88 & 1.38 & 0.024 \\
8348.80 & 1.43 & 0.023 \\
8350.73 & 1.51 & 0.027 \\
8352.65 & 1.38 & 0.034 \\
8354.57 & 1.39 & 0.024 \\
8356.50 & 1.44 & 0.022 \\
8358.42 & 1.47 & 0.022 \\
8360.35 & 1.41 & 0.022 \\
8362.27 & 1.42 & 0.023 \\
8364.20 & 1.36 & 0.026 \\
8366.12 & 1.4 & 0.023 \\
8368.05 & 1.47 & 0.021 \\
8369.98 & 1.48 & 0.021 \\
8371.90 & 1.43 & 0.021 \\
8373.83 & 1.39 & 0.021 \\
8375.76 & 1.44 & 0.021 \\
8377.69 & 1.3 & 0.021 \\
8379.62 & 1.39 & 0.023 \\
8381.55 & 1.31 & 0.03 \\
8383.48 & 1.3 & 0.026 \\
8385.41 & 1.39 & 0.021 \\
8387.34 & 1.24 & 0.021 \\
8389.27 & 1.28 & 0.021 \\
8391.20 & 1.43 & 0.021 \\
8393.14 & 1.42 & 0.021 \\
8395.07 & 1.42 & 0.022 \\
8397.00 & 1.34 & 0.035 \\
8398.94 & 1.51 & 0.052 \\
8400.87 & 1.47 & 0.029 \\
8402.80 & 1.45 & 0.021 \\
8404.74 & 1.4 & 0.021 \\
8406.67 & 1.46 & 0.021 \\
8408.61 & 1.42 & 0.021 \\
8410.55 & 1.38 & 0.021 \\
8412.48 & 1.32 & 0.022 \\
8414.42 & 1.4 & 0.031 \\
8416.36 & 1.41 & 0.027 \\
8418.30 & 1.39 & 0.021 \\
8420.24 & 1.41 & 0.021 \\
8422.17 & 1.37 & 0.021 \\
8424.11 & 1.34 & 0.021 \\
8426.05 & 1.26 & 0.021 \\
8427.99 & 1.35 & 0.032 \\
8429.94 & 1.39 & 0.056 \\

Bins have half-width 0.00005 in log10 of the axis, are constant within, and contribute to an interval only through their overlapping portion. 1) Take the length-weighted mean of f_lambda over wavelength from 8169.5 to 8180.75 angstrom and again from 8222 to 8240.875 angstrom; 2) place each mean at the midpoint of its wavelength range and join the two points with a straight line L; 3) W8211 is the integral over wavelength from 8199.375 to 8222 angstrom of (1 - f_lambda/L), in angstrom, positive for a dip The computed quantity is 8.3 angstrom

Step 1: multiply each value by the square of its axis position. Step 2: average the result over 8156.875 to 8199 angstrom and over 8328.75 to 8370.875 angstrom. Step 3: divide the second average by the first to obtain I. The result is 0.8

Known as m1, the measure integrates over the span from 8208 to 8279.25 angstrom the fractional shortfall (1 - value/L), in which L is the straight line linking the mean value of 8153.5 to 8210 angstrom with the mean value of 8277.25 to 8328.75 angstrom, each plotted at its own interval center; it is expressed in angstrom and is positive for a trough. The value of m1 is 7.6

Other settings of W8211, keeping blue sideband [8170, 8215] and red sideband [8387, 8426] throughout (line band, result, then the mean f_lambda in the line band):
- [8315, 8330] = 1.78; 1.41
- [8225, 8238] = 2.60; 1.46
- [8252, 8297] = 7.05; 1.45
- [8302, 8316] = 1.69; 1.43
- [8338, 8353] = 1.05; 1.43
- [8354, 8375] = 0.99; 1.42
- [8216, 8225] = 2.07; 1.42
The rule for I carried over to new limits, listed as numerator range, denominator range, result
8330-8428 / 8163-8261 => 0.88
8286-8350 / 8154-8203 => 0.79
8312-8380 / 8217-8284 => 1.00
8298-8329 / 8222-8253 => 1.00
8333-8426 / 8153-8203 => 0.79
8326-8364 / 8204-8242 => 1.01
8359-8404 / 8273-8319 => 0.99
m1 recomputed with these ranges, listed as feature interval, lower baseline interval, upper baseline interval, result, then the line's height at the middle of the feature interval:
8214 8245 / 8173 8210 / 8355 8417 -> 7.4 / 1.9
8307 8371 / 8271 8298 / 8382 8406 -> -0.5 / 1.41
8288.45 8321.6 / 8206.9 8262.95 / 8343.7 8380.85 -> -0.3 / 1.43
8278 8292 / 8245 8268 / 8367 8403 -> 0.0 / 1.44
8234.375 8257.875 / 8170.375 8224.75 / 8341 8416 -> 3.9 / 1.72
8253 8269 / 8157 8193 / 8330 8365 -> 2.7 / 1.75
